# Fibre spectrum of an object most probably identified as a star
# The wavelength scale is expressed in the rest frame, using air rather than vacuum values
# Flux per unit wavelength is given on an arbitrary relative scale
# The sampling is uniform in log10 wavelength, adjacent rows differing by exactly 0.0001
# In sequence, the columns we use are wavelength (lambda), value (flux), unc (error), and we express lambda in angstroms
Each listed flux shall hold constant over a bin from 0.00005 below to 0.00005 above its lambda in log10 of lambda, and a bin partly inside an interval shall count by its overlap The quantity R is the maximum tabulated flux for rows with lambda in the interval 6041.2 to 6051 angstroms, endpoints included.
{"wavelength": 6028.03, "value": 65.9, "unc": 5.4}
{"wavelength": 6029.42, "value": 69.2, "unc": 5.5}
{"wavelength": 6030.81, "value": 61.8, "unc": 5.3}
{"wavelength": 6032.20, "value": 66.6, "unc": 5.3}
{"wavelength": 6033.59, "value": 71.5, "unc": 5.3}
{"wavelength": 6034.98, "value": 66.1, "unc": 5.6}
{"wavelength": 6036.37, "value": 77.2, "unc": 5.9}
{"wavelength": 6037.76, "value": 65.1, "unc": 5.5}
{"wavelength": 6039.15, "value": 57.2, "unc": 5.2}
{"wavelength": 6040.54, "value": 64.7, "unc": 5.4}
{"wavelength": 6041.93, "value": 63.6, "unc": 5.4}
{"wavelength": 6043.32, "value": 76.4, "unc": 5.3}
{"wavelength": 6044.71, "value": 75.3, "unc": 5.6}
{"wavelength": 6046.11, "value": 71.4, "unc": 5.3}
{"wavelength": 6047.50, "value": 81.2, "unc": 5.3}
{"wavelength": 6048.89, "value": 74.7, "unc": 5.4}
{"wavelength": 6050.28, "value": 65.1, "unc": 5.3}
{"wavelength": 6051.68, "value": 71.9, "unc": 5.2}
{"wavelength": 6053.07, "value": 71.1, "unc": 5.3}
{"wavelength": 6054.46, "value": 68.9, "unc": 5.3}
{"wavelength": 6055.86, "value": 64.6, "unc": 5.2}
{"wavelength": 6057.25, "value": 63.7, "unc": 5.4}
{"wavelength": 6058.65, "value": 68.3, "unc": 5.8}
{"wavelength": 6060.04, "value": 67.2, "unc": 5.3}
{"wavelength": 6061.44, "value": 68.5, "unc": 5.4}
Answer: 81.2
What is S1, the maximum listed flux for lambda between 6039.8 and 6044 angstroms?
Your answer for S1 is 76.4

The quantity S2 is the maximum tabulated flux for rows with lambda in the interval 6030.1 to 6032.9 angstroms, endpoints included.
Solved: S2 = 66.6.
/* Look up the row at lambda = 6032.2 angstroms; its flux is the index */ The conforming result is 66.6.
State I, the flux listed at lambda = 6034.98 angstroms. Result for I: 66.1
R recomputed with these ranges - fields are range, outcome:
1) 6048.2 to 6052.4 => 74.7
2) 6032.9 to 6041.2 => 77.2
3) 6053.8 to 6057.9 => 68.9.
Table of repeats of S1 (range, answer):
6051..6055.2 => 71.9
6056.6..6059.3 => 68.3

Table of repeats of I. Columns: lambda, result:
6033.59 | 71.5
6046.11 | 71.4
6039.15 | 57.2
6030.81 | 61.8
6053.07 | 71.1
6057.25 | 63.7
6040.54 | 64.7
